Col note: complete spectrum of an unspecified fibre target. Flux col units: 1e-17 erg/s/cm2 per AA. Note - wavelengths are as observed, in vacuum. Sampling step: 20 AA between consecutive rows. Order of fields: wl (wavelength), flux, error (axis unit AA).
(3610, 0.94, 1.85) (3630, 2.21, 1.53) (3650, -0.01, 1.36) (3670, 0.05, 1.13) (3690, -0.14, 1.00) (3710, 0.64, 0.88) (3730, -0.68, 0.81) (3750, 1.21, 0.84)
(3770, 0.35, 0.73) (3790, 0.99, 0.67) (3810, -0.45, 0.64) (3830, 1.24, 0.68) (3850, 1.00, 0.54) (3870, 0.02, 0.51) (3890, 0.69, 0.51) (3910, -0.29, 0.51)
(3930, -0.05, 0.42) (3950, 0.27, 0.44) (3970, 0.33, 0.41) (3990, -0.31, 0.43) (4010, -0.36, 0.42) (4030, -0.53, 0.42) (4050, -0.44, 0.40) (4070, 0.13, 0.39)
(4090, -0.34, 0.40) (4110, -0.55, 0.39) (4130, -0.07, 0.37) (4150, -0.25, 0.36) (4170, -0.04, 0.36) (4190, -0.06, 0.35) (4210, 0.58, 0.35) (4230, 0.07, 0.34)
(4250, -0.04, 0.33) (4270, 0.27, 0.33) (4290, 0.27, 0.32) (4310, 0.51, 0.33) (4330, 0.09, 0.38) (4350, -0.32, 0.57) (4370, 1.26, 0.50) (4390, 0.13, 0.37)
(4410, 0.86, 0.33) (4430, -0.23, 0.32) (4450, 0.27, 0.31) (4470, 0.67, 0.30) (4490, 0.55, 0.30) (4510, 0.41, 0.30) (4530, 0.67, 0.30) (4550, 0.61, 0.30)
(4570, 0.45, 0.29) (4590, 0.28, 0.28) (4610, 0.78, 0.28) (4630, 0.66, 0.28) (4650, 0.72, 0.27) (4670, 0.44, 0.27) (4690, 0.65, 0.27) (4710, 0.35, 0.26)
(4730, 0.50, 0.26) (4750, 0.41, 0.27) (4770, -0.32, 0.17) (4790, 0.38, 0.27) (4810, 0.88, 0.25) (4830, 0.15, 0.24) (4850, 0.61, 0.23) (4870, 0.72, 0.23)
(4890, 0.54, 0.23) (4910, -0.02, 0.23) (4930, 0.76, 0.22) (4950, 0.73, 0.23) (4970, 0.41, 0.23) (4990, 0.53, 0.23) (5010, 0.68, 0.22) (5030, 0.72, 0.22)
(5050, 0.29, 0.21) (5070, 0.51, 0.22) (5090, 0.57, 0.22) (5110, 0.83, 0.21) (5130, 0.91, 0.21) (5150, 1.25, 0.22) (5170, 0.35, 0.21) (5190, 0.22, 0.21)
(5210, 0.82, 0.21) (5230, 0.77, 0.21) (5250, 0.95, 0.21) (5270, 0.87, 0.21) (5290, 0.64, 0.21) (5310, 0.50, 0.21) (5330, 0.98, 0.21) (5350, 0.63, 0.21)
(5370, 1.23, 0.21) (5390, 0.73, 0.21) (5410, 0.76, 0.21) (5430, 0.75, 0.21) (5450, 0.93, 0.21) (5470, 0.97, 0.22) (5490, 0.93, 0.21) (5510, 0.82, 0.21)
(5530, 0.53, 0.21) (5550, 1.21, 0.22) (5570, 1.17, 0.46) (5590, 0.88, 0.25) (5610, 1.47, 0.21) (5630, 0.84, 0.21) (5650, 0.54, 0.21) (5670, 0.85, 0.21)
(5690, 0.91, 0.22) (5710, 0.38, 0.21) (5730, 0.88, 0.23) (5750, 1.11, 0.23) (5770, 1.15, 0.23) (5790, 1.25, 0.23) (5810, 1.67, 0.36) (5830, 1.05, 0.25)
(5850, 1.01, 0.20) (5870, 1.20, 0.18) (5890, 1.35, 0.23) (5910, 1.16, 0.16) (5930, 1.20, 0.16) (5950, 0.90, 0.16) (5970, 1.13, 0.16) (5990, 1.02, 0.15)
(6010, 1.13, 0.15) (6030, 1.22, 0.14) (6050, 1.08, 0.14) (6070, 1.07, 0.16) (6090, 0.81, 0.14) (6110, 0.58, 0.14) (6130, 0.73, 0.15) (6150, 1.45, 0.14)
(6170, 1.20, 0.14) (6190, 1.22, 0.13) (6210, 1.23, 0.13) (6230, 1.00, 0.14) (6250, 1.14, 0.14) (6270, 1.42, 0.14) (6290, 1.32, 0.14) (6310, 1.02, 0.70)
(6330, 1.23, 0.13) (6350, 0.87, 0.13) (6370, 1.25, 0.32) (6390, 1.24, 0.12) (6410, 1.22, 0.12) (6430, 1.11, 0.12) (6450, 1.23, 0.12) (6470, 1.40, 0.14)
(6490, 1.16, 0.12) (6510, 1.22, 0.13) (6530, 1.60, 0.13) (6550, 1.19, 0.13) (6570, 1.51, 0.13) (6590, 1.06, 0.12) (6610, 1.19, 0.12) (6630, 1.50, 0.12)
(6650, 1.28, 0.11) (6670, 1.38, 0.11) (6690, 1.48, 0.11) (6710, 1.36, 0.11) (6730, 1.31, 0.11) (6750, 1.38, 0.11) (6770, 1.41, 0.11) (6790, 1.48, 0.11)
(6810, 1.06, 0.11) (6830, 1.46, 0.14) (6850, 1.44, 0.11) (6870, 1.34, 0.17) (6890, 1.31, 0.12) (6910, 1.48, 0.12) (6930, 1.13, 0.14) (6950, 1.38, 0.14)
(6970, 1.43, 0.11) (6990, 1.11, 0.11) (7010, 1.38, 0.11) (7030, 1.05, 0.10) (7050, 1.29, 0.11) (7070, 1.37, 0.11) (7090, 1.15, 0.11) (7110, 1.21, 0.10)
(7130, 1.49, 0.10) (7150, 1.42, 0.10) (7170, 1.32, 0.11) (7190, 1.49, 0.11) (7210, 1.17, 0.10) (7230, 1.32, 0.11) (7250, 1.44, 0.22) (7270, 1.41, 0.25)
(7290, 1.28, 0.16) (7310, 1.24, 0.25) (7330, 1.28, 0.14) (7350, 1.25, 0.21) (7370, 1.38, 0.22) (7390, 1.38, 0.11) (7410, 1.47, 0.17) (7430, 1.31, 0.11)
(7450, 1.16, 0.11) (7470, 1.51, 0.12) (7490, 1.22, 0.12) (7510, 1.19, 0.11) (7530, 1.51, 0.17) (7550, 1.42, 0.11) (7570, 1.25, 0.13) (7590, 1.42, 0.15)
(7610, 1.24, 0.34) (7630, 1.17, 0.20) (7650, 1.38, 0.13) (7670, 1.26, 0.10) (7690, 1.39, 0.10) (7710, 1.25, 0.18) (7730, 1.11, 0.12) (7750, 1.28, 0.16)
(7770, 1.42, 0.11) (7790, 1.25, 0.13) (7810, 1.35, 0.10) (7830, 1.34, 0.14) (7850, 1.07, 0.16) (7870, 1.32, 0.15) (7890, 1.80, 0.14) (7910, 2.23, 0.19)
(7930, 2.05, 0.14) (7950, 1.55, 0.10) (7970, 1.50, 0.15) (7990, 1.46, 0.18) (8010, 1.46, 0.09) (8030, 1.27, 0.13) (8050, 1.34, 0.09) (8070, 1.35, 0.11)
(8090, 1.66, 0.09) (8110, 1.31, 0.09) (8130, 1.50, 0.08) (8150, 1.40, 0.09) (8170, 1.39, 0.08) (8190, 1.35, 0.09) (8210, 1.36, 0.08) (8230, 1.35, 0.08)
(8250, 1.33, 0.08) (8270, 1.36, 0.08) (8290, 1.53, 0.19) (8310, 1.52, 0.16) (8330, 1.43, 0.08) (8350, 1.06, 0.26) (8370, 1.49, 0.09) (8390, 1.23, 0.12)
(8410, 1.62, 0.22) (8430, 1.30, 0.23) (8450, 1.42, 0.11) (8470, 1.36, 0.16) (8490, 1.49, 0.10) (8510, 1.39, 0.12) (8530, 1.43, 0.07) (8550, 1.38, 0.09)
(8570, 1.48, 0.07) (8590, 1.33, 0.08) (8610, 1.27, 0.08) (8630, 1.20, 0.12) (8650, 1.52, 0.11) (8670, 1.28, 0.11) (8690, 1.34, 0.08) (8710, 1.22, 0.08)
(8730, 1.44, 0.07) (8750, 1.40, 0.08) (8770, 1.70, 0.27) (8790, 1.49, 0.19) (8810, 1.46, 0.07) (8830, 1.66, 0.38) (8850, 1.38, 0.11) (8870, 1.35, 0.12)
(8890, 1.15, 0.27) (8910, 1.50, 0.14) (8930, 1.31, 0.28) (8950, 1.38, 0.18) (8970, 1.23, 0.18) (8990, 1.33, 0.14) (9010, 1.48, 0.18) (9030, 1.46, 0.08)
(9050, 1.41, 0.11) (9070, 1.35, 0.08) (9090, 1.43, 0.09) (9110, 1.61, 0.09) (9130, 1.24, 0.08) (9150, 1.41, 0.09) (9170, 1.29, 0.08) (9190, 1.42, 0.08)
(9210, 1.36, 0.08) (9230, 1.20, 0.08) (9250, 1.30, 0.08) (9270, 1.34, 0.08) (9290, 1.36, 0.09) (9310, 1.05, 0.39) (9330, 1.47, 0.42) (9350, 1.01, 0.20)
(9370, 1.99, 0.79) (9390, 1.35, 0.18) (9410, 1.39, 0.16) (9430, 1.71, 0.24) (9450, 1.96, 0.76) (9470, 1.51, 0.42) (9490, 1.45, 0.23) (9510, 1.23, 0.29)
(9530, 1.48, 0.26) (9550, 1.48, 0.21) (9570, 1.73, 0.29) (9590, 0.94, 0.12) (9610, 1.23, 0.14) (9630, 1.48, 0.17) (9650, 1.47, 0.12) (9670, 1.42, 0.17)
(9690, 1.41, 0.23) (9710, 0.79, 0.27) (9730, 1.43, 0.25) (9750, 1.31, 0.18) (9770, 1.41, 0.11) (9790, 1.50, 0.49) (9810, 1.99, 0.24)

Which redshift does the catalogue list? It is 0.204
